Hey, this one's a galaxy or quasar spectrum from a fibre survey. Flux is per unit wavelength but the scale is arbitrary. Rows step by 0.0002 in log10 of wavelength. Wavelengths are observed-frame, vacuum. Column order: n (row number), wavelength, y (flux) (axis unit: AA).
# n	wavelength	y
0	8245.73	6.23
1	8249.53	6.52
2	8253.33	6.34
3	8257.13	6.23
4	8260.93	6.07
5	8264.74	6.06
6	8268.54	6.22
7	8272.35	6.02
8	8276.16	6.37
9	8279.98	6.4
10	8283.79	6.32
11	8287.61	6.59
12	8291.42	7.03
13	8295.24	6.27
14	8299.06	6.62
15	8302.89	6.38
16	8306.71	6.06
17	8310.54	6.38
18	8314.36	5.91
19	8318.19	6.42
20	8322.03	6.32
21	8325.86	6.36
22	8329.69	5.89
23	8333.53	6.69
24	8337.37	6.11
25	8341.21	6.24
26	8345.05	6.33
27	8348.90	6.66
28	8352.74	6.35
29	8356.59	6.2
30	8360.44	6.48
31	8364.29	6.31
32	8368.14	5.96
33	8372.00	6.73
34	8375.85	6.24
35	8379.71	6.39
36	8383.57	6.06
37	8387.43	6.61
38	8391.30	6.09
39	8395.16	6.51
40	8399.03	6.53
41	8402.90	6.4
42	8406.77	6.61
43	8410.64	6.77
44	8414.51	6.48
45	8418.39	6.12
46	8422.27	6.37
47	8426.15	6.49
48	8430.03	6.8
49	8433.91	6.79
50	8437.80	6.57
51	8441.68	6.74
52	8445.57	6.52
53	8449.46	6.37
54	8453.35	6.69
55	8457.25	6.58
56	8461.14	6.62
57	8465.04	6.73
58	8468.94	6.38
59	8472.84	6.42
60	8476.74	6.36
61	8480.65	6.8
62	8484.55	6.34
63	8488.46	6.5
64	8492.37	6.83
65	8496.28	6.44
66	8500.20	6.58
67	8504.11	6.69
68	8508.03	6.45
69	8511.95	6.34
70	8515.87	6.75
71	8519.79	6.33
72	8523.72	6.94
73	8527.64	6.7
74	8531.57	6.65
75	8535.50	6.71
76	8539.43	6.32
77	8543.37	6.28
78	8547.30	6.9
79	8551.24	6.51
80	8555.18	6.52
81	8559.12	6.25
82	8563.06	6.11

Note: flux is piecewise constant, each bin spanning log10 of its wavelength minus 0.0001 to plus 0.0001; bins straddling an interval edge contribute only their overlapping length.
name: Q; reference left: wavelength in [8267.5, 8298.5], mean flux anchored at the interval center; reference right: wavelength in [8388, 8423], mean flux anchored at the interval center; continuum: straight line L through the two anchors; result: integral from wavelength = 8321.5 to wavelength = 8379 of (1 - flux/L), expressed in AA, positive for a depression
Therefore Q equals 0.9 AA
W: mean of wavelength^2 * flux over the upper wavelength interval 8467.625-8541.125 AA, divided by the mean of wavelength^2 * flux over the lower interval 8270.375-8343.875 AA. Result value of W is 1.08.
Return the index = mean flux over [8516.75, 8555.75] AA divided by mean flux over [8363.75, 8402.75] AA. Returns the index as 1.04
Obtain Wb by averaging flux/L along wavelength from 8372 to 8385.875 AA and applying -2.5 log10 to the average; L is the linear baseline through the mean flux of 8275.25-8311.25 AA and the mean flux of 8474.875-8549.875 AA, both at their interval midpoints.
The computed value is 0.03 mag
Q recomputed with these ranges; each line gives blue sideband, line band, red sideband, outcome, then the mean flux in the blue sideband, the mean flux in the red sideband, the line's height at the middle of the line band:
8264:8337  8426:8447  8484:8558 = -0.6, 6.33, 6.57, 6.48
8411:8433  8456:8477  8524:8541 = 0.1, 6.49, 6.64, 6.55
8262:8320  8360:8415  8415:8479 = 0.4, 6.33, 6.53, 6.46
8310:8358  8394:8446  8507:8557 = -1.1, 6.3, 6.57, 6.42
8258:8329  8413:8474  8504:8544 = -0.6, 6.31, 6.56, 6.48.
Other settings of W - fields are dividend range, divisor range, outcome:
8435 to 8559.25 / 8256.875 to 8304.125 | 1.09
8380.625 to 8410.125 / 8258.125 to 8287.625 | 1.06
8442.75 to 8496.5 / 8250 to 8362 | 1.08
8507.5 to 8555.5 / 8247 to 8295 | 1.10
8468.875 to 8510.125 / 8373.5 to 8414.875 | 1.04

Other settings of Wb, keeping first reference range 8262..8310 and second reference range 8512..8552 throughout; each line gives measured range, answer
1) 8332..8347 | 0.01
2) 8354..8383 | 0.02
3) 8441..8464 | -0.01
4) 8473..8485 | 0.01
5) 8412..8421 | 0.03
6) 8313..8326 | 0.02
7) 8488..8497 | -0.01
